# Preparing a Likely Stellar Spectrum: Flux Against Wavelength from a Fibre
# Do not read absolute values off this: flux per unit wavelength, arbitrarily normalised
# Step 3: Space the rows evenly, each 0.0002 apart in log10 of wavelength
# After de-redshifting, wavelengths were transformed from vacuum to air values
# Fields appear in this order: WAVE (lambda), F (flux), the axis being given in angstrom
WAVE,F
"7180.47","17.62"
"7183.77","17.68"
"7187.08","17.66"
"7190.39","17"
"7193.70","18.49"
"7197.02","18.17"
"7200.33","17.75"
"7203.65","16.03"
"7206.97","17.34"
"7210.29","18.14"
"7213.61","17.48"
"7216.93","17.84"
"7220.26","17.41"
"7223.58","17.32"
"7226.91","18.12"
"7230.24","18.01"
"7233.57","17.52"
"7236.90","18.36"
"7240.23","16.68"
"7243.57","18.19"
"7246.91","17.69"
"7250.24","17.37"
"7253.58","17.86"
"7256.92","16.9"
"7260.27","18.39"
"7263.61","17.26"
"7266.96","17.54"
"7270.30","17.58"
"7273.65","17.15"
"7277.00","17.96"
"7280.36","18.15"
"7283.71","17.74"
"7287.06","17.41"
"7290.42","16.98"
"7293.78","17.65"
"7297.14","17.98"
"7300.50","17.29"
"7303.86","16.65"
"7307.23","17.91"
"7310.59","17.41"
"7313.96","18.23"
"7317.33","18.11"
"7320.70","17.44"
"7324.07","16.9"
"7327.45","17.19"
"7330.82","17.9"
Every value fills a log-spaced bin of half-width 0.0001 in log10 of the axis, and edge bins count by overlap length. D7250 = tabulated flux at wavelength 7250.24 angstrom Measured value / 17.37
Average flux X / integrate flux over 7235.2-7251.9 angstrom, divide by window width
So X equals 17.7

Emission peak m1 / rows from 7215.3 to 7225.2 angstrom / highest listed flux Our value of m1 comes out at 17.84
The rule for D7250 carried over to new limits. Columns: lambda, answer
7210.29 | 18.14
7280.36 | 18.15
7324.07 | 16.9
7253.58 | 17.86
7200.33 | 17.75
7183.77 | 17.68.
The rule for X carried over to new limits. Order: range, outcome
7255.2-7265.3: 17.5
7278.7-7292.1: 17.6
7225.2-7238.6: 18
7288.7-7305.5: 17.3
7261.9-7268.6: 17.4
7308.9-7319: 17.9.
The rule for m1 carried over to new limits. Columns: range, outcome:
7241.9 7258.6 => 18.19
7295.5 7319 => 18.23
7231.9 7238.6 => 18.36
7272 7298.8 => 18.15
